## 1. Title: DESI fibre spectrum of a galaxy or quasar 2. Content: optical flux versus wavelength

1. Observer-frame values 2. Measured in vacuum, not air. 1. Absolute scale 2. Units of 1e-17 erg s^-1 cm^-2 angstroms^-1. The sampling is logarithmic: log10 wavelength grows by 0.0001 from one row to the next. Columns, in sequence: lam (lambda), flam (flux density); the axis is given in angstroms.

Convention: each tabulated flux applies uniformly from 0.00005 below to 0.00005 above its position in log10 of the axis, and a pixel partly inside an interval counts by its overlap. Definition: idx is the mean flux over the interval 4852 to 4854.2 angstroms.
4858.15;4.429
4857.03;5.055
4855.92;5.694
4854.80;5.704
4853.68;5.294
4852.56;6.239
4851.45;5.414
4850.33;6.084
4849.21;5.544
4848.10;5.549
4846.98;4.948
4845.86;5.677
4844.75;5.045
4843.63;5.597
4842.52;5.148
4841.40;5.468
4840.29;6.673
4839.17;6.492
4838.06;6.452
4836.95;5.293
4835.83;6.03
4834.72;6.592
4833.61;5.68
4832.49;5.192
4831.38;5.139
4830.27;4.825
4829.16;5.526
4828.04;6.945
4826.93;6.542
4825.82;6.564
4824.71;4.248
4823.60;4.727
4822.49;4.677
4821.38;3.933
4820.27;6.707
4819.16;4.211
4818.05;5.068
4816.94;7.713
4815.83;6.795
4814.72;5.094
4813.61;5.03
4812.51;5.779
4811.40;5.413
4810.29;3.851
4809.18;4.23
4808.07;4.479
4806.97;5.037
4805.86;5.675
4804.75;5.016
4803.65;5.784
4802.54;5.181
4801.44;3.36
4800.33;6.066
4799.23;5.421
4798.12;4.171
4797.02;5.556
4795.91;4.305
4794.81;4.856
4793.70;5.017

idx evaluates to 5.79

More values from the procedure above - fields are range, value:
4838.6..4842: 6.2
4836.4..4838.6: 5.88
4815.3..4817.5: 7.25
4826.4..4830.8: 5.96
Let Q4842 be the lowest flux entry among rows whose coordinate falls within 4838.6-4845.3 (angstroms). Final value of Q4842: 5.045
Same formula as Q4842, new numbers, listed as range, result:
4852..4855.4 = 5.294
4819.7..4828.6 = 3.933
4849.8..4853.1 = 5.414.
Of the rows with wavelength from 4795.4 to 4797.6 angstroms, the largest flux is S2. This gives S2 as 5.556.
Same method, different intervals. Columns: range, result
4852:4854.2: 6.239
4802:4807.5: 5.784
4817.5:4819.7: 5.068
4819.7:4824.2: 6.707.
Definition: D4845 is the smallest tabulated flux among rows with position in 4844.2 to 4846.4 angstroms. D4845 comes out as 5.045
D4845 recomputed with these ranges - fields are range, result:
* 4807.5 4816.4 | 3.851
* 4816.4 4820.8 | 4.211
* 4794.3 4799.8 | 4.171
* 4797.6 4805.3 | 3.36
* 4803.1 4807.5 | 5.016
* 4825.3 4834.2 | 4.825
